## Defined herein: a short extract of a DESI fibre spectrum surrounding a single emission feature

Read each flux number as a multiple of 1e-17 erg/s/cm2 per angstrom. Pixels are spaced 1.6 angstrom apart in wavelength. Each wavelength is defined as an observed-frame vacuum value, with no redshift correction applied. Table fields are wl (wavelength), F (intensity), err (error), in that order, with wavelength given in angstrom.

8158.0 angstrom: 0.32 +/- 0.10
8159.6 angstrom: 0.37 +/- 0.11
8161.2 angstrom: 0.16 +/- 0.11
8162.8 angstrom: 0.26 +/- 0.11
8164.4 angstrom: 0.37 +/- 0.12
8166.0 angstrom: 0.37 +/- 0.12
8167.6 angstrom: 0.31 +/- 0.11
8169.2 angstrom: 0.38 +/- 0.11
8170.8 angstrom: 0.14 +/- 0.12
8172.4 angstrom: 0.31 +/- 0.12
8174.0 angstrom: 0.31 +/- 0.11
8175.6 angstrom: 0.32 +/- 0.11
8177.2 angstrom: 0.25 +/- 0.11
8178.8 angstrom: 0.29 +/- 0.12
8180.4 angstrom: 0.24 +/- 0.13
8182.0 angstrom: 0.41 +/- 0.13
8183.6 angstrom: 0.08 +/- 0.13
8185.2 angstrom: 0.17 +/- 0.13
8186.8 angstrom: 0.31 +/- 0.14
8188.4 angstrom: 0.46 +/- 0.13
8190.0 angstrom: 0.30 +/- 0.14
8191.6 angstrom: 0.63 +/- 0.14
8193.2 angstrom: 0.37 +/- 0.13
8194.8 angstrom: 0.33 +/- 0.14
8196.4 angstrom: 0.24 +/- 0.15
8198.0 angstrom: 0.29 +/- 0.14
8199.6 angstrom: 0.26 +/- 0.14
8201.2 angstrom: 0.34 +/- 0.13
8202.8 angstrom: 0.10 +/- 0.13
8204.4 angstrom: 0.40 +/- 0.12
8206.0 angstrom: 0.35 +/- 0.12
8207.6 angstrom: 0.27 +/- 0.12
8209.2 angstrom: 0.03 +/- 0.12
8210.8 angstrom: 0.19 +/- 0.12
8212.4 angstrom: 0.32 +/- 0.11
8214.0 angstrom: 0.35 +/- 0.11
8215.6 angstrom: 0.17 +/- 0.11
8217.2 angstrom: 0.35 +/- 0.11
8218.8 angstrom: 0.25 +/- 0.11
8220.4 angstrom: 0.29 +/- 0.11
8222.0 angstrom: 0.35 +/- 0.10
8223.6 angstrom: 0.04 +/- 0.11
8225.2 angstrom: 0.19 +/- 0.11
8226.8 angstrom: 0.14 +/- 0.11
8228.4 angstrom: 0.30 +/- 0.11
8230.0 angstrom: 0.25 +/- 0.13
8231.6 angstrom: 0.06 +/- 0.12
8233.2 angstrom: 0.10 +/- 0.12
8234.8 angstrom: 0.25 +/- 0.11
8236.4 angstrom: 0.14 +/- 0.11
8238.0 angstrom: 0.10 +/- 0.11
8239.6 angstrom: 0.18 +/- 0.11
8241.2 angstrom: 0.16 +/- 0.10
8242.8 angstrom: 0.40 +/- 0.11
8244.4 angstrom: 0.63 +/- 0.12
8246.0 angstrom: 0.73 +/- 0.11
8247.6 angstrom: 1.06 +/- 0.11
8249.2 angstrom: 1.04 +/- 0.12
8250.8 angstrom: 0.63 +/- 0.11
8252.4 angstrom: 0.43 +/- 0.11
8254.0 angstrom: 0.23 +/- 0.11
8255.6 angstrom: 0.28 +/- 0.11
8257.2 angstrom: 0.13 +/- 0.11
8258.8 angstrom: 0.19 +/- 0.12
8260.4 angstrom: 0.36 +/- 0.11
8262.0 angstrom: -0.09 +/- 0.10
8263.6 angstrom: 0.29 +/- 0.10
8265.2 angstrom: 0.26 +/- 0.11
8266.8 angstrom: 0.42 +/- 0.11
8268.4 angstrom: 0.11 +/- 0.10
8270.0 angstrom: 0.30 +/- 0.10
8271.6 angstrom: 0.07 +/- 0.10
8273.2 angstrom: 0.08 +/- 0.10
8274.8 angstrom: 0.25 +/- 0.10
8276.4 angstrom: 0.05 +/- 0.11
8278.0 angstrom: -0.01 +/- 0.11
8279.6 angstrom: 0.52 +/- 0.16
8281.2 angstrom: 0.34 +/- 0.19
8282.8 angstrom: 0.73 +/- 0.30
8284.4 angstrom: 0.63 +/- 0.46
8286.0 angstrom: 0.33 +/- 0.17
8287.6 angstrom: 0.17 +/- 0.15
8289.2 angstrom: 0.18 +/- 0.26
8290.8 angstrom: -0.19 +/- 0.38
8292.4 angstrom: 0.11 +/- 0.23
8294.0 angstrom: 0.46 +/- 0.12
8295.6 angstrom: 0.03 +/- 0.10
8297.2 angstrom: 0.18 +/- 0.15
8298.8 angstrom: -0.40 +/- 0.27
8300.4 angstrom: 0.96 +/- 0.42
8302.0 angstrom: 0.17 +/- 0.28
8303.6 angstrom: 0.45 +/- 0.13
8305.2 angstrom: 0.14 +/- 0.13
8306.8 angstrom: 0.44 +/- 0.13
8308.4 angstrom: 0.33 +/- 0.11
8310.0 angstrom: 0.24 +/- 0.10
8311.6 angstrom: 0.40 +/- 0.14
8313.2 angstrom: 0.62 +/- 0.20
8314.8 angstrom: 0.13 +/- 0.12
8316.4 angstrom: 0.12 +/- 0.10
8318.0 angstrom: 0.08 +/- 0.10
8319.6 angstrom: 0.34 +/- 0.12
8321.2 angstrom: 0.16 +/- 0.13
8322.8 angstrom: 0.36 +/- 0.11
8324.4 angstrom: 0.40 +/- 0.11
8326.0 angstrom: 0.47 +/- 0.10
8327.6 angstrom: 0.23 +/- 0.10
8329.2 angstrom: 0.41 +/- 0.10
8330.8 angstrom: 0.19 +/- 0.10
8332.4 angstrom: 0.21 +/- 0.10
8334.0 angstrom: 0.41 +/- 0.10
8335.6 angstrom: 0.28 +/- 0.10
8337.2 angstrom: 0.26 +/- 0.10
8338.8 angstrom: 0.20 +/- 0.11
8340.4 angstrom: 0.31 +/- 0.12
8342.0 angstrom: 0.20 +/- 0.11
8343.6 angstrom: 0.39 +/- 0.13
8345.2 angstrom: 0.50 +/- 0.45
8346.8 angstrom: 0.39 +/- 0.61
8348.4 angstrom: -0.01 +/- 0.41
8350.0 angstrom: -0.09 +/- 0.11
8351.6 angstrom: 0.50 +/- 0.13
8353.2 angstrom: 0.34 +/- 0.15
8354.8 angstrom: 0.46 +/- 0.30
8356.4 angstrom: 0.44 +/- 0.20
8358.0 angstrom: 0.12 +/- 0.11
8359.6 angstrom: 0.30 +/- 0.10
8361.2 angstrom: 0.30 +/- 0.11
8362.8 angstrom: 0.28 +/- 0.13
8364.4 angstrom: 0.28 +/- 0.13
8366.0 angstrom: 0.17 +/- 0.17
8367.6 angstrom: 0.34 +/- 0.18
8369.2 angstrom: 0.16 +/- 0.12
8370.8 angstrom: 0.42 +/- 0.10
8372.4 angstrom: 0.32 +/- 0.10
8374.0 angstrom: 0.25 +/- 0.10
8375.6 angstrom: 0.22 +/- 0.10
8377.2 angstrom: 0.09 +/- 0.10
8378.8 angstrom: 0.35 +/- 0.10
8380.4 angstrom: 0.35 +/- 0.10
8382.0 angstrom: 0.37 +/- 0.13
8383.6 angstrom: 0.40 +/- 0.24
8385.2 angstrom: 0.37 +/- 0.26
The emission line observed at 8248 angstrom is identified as H-gamma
